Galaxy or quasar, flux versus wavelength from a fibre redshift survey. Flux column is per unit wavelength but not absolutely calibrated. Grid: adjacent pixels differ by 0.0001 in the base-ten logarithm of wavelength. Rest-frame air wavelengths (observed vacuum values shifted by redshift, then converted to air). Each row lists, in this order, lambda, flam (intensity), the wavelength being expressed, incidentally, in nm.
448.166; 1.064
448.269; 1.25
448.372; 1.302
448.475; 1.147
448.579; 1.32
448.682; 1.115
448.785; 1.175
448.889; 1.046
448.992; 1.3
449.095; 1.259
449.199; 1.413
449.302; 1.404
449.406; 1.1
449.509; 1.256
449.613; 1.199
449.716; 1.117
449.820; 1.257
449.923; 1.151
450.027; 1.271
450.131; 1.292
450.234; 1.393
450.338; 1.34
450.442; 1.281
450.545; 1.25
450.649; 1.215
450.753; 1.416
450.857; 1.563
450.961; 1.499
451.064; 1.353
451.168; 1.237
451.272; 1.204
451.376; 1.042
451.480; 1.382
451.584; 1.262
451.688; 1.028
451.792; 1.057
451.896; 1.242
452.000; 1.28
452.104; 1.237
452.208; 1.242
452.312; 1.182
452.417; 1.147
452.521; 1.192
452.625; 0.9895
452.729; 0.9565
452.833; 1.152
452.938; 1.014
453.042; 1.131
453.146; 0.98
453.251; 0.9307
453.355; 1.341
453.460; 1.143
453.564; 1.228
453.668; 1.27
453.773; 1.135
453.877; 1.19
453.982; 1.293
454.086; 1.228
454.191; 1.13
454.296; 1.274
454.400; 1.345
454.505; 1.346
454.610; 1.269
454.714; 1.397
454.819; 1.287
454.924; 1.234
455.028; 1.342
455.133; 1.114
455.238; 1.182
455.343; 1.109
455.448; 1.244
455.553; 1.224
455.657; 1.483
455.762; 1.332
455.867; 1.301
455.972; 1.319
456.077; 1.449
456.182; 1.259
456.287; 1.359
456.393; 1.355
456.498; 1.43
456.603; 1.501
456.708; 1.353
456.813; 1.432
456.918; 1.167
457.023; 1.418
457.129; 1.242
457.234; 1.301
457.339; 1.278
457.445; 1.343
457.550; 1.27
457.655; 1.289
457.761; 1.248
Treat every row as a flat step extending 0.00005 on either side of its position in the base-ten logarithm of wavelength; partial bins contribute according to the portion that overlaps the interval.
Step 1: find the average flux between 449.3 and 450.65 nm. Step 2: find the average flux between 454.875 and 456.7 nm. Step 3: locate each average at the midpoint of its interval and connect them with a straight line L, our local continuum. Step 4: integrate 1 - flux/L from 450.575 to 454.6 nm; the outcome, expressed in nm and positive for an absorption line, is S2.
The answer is 0.21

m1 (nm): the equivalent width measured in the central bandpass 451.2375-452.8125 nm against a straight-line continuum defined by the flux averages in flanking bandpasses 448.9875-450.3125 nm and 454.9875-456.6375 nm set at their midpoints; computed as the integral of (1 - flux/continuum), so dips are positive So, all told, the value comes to 0.146 nm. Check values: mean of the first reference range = 1.26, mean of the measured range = 1.16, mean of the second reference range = 1.31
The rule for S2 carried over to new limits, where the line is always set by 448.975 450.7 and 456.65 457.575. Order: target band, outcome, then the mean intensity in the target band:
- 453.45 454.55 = 0.05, 1.24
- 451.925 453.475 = 0.19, 1.13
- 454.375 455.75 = 0.03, 1.28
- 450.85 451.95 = 0.02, 1.25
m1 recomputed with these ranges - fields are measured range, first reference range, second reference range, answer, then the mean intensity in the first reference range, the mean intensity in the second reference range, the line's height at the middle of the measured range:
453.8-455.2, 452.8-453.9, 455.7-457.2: -0.05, 1.14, 1.35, 1.22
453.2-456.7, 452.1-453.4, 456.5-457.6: -0.14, 1.11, 1.34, 1.22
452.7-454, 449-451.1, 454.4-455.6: 0.14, 1.3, 1.25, 1.27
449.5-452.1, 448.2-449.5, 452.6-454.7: -0.11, 1.23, 1.17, 1.21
